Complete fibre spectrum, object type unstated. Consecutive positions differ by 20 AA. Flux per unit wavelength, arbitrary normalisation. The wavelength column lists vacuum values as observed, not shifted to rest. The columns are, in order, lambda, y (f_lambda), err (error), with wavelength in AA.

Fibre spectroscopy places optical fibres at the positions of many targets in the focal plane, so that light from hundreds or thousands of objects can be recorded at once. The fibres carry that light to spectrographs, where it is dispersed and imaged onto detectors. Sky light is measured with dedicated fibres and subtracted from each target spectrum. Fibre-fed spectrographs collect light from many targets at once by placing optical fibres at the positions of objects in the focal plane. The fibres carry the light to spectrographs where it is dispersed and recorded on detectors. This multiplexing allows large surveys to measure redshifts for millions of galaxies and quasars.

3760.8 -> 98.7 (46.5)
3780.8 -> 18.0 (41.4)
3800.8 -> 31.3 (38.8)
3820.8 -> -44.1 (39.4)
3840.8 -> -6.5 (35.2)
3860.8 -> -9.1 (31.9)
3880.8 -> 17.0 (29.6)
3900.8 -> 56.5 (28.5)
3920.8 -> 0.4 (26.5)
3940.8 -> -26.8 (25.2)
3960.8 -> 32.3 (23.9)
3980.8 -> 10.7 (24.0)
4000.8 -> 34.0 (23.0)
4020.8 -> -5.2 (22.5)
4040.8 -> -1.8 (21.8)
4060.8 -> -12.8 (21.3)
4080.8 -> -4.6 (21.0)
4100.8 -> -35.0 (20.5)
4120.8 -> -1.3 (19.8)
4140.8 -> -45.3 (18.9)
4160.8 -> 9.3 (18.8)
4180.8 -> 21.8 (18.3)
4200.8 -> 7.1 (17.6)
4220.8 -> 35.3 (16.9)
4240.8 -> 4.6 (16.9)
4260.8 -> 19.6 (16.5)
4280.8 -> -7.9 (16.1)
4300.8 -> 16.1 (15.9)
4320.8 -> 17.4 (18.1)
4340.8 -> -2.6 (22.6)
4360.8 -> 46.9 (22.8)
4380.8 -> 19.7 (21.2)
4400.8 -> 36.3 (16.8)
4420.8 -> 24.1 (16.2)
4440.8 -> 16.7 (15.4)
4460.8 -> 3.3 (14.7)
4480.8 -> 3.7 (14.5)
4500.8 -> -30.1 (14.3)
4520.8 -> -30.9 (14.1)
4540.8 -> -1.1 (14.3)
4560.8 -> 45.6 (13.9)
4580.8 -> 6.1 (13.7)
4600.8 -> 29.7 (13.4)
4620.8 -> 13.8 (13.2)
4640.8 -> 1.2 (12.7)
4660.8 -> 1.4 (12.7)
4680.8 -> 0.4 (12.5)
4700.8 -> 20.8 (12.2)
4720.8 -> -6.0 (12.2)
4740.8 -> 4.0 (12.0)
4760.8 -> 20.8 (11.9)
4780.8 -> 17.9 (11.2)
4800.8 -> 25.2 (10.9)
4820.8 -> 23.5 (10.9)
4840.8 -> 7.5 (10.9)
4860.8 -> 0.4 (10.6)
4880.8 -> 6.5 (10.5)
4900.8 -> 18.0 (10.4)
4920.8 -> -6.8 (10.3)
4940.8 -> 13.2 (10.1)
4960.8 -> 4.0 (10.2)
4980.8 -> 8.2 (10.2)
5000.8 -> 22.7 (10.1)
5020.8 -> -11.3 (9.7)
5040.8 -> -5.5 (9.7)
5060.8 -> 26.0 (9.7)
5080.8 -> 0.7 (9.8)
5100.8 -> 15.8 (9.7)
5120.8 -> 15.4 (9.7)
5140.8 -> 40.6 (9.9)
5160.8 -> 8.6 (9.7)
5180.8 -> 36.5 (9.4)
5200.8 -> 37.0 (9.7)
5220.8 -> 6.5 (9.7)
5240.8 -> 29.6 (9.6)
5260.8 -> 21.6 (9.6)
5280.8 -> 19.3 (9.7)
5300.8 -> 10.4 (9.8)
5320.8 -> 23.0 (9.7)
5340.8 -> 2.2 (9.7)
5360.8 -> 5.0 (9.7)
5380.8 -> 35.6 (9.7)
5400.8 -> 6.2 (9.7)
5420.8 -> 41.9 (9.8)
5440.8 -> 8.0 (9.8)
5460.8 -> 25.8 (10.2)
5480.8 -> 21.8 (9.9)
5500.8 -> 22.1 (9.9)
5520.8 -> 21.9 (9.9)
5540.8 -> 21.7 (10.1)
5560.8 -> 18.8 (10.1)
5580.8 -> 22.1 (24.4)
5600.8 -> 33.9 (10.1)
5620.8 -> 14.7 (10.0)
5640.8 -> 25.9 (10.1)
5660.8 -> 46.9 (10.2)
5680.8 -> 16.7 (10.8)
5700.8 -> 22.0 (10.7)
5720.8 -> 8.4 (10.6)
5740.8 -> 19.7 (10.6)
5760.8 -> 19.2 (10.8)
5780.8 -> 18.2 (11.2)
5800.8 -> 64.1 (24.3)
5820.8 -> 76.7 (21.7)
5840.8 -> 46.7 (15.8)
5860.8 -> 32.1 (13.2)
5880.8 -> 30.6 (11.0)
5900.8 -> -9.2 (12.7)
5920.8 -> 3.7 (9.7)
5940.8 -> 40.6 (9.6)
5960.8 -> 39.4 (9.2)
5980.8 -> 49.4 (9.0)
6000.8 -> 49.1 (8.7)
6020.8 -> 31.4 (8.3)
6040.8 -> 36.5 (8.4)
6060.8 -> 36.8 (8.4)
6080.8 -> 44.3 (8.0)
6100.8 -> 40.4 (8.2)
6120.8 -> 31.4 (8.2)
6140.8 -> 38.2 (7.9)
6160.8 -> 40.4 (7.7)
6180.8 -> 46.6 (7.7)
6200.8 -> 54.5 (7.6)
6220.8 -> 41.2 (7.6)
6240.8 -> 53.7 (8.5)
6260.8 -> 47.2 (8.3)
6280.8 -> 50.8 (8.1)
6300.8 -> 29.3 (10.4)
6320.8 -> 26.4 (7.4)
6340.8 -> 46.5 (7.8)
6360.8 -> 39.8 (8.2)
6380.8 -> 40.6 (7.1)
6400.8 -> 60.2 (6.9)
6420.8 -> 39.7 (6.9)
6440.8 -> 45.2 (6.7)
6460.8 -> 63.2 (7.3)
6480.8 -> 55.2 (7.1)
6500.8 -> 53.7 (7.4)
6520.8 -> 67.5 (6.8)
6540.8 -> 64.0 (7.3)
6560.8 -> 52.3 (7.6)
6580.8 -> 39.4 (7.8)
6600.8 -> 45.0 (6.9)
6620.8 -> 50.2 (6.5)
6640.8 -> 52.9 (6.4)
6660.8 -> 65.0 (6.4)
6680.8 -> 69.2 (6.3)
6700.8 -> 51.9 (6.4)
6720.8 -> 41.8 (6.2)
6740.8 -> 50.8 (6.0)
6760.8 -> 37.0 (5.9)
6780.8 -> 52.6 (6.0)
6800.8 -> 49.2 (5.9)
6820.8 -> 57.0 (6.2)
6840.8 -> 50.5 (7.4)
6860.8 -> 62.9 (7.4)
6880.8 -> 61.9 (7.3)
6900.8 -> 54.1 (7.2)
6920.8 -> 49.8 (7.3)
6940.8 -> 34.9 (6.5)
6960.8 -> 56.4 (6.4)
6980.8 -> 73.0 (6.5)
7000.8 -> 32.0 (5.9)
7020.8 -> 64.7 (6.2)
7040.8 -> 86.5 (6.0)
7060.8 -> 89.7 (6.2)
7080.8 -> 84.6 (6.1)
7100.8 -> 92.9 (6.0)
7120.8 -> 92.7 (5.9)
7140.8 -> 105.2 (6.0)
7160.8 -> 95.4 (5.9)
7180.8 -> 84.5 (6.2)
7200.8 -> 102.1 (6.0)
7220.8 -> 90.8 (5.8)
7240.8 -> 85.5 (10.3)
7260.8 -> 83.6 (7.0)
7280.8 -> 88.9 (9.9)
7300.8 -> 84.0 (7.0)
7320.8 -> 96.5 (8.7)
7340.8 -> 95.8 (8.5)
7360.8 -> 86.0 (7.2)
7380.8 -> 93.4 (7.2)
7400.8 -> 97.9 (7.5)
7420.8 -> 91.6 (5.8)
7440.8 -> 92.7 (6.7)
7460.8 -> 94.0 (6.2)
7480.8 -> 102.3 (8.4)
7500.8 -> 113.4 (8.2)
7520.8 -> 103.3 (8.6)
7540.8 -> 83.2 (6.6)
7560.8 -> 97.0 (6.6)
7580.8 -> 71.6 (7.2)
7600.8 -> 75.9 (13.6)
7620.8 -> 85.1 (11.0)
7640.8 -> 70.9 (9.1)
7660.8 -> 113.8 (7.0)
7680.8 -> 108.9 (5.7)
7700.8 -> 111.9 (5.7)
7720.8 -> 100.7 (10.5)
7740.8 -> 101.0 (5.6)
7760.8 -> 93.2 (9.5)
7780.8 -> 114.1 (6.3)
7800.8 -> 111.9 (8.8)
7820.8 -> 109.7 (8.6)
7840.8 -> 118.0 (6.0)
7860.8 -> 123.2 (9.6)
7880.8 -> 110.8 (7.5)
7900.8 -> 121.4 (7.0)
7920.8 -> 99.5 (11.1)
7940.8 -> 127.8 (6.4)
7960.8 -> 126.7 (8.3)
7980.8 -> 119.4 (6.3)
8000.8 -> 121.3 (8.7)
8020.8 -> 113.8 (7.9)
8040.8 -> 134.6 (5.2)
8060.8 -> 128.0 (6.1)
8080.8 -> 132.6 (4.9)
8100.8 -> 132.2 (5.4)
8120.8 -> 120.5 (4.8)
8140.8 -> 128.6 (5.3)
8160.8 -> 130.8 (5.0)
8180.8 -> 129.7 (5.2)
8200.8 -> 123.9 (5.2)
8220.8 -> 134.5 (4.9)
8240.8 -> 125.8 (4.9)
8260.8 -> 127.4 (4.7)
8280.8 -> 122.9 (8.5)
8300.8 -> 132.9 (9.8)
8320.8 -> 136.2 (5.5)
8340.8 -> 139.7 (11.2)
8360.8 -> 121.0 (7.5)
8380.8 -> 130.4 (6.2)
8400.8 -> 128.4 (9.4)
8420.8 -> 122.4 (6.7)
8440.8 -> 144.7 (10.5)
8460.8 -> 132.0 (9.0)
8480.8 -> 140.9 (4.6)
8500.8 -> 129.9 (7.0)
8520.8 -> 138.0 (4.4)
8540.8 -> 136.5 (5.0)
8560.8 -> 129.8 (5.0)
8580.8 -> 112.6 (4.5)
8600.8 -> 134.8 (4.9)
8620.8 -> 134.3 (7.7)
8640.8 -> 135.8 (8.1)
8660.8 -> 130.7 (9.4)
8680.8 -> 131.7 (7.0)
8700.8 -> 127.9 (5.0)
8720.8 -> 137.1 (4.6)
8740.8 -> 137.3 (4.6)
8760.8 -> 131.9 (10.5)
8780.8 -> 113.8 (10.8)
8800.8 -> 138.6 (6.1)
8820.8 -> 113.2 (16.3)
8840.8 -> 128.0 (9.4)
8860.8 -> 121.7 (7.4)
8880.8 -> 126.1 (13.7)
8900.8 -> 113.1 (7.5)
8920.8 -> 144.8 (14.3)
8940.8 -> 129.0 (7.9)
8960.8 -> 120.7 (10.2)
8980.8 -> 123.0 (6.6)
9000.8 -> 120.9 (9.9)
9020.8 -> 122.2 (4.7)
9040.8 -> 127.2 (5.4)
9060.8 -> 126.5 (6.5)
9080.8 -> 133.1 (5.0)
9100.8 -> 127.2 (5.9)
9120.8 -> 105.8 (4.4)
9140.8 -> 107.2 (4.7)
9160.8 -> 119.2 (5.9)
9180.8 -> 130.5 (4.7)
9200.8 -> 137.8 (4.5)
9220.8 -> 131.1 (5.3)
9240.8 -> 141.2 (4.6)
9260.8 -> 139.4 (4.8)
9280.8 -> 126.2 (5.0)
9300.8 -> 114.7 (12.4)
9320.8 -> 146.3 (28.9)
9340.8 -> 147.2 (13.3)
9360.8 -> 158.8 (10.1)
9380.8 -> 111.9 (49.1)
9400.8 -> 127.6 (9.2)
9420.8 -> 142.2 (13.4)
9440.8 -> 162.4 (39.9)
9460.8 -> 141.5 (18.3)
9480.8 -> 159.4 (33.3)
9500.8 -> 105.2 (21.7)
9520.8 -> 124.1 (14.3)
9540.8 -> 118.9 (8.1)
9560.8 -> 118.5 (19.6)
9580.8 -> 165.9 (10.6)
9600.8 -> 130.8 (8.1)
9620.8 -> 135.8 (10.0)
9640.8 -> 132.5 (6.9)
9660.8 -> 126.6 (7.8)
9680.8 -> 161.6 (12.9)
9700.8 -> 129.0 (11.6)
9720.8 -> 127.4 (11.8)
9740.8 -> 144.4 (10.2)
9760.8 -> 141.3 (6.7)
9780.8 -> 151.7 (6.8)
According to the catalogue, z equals 0.76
